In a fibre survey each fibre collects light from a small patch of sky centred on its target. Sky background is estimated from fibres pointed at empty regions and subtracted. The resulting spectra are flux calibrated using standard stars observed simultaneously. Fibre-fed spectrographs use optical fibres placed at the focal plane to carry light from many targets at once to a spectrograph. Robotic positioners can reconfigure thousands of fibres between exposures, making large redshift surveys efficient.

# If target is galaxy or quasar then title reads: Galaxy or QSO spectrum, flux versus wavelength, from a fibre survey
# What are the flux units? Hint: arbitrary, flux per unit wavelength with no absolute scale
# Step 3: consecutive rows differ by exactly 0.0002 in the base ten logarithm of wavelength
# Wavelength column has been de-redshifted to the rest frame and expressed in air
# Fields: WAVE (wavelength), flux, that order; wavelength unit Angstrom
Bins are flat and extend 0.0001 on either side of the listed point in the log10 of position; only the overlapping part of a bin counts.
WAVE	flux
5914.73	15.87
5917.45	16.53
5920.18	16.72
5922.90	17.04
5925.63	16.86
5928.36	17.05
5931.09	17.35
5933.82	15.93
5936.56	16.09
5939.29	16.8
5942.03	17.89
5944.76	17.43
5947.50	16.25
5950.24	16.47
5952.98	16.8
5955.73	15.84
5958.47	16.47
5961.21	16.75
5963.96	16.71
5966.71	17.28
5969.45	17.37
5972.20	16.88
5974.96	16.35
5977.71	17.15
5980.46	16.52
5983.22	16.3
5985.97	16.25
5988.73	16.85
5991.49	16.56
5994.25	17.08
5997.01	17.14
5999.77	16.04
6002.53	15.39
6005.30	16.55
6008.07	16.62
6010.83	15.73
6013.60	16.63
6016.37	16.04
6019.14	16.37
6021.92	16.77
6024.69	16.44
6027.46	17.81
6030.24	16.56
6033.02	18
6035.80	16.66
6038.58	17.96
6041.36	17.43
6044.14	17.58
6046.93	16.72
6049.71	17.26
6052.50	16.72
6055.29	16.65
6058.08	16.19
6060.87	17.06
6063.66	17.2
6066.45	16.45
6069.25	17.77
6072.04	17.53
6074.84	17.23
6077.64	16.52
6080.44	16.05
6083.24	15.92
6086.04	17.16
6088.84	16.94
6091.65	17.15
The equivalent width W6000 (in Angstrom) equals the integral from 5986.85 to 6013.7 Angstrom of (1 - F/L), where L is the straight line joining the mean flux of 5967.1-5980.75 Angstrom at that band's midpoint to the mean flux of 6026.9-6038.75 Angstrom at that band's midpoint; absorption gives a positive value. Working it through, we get 1.0 Angstrom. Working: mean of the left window 16.9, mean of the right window 17.3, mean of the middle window 16.4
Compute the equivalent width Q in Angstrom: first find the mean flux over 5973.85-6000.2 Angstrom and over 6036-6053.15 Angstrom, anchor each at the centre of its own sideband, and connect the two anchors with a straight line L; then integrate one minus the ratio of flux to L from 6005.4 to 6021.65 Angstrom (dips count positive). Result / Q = 0.6 Angstrom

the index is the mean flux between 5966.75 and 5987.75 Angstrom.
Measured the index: 16.7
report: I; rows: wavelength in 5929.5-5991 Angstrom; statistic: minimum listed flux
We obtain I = 15.84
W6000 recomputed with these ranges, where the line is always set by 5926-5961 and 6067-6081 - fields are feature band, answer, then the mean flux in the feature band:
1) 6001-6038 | 0.6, 16.6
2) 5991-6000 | 0.0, 16.8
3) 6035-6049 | -0.3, 17.3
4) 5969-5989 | 0.1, 16.7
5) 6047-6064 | 0.2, 16.8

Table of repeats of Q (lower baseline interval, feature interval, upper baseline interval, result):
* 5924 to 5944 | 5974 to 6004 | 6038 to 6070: 0.78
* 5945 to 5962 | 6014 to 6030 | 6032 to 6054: 0.39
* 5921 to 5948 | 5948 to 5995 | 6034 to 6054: 0.90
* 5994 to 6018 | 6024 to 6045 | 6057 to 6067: -0.98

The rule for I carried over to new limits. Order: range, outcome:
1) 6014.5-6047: 16.04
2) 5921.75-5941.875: 15.93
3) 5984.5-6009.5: 15.39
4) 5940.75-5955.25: 16.25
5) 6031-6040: 16.66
